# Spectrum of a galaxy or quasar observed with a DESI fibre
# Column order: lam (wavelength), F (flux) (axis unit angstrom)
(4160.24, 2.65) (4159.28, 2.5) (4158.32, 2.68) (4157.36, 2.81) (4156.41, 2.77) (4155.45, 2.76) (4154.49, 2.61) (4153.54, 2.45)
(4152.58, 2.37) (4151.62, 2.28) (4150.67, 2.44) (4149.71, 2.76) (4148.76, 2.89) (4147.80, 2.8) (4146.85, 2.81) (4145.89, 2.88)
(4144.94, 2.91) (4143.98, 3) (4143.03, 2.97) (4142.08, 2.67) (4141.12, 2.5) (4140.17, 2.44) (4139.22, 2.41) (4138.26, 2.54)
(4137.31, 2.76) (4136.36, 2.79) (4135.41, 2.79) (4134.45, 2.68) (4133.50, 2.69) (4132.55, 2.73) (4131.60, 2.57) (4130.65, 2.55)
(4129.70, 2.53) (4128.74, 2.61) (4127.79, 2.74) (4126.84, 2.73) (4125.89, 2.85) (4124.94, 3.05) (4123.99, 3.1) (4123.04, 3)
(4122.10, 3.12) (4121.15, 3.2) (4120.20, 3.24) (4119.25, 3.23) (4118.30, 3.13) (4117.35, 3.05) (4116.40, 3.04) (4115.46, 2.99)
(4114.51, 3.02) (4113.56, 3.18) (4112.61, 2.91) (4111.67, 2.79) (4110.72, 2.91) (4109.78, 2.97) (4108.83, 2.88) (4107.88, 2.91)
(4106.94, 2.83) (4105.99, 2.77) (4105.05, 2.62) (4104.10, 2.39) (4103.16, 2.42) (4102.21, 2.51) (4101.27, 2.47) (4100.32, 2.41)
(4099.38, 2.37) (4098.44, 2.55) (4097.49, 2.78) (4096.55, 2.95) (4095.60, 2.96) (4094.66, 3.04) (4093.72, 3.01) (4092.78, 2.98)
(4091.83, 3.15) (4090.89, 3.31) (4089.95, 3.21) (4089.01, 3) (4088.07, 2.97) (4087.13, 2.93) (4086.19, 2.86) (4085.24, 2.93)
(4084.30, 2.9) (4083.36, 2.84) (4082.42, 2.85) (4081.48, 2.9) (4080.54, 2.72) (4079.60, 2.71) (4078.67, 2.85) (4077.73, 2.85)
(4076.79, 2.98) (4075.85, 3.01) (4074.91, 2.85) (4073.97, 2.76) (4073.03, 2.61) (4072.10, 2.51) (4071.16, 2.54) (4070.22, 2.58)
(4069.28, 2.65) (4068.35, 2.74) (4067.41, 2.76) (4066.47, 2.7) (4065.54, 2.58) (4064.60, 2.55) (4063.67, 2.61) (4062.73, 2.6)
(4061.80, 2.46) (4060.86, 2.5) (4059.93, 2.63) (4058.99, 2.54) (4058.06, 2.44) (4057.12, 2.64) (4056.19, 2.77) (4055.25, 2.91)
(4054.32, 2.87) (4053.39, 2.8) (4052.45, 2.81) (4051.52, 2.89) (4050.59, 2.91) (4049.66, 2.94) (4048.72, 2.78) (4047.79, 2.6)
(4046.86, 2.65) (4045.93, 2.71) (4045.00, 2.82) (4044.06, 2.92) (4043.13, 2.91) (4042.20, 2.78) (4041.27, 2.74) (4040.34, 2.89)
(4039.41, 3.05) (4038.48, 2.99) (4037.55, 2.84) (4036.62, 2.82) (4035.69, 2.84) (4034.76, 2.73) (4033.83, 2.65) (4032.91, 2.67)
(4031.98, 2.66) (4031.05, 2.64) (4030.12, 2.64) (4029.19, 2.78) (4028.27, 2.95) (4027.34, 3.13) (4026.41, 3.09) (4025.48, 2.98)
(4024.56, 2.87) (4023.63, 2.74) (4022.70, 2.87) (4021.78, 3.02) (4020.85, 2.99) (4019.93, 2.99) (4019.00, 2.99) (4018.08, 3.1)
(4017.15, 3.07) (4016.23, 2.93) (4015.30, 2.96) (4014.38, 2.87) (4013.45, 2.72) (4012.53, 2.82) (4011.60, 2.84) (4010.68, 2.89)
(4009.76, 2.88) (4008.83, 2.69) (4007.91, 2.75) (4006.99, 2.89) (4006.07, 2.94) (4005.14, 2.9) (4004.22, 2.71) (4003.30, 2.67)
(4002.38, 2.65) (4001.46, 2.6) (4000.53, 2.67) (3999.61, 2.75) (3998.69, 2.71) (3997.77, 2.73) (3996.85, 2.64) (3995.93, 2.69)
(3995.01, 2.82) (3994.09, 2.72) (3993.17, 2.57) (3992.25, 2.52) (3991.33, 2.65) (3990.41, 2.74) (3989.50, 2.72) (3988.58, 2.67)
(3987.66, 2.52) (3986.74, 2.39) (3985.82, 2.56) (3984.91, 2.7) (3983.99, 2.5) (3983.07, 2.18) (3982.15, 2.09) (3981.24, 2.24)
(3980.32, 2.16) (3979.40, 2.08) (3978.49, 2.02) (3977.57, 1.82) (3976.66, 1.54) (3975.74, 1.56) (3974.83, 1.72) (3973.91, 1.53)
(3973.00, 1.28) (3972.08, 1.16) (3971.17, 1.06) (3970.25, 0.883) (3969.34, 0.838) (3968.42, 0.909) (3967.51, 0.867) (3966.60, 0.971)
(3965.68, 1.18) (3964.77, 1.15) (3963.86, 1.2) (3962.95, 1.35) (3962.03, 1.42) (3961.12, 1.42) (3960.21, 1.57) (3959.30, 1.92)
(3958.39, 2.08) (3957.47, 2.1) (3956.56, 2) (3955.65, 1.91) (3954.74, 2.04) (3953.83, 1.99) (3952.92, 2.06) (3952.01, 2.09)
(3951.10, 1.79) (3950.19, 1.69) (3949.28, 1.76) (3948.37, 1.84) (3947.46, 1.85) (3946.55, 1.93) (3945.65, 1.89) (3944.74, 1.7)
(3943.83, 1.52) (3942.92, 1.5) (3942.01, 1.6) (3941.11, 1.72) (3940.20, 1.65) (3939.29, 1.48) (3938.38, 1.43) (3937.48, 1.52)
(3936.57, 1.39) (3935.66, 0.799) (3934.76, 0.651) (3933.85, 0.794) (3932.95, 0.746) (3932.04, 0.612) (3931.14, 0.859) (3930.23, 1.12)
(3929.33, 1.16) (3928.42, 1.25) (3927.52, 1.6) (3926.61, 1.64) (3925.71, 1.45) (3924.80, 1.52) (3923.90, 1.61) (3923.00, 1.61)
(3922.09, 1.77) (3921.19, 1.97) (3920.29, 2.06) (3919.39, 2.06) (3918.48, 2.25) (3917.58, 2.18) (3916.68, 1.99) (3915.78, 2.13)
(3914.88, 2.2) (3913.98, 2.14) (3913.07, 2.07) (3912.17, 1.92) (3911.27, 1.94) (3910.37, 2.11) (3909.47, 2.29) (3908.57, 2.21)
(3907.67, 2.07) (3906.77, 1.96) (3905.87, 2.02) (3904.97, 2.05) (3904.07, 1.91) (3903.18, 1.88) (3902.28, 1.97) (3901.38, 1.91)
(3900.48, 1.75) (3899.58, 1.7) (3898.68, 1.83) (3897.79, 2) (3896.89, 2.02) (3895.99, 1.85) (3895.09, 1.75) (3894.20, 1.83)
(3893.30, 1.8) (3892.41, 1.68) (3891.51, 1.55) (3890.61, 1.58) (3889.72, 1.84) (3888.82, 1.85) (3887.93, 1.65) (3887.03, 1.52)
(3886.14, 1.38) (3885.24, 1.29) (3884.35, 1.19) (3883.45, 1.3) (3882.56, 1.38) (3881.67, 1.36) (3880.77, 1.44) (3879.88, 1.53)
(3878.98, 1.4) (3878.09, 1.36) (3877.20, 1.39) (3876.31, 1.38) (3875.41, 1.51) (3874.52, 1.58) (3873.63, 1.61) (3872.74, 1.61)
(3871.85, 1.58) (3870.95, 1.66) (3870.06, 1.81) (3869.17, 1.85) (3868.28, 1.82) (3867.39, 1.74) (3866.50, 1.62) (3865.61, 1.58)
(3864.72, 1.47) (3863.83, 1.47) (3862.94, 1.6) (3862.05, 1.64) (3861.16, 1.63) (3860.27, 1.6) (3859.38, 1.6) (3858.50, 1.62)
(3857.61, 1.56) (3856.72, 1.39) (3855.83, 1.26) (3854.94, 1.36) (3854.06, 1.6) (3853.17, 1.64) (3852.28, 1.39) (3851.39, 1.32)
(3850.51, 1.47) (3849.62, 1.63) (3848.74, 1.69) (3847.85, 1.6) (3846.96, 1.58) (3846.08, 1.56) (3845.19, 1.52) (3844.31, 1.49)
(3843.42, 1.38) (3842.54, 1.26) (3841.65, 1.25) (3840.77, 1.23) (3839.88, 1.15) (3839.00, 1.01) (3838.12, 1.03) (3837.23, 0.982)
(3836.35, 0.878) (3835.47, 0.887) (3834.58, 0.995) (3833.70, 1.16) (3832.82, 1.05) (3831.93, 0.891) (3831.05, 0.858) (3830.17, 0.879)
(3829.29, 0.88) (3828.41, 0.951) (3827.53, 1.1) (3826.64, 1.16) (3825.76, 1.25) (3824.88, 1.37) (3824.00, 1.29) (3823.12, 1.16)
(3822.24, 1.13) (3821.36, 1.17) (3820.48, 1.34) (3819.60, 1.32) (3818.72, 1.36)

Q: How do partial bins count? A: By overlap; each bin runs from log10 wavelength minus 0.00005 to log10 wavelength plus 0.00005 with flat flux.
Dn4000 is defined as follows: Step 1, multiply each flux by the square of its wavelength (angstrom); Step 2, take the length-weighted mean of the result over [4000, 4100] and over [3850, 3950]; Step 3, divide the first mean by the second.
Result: 1.86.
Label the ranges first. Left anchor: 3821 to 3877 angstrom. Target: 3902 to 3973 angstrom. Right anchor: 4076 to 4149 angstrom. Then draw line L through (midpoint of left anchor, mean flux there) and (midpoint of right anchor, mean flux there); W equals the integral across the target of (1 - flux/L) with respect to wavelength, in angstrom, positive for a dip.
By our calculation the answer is 8.4 angstrom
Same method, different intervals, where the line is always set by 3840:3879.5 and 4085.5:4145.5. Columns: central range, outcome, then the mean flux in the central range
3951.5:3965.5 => 1.98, 1.74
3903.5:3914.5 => -1.72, 2.06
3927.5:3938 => 4.86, 1.02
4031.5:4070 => -3.65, 2.74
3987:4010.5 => -4.96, 2.71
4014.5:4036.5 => -4.70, 2.88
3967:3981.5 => 4.46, 1.47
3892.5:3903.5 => -0.82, 1.85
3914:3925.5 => -0.70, 1.94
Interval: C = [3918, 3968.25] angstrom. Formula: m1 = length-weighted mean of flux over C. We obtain 1.54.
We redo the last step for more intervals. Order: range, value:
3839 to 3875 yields 1.53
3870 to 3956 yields 1.67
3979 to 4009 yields 2.6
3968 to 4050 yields 2.56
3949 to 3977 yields 1.51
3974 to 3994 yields 2.28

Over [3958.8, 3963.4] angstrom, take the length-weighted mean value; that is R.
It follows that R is 1.54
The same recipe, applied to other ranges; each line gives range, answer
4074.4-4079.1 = 2.9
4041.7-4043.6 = 2.85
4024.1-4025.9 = 2.93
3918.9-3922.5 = 1.97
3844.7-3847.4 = 1.56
